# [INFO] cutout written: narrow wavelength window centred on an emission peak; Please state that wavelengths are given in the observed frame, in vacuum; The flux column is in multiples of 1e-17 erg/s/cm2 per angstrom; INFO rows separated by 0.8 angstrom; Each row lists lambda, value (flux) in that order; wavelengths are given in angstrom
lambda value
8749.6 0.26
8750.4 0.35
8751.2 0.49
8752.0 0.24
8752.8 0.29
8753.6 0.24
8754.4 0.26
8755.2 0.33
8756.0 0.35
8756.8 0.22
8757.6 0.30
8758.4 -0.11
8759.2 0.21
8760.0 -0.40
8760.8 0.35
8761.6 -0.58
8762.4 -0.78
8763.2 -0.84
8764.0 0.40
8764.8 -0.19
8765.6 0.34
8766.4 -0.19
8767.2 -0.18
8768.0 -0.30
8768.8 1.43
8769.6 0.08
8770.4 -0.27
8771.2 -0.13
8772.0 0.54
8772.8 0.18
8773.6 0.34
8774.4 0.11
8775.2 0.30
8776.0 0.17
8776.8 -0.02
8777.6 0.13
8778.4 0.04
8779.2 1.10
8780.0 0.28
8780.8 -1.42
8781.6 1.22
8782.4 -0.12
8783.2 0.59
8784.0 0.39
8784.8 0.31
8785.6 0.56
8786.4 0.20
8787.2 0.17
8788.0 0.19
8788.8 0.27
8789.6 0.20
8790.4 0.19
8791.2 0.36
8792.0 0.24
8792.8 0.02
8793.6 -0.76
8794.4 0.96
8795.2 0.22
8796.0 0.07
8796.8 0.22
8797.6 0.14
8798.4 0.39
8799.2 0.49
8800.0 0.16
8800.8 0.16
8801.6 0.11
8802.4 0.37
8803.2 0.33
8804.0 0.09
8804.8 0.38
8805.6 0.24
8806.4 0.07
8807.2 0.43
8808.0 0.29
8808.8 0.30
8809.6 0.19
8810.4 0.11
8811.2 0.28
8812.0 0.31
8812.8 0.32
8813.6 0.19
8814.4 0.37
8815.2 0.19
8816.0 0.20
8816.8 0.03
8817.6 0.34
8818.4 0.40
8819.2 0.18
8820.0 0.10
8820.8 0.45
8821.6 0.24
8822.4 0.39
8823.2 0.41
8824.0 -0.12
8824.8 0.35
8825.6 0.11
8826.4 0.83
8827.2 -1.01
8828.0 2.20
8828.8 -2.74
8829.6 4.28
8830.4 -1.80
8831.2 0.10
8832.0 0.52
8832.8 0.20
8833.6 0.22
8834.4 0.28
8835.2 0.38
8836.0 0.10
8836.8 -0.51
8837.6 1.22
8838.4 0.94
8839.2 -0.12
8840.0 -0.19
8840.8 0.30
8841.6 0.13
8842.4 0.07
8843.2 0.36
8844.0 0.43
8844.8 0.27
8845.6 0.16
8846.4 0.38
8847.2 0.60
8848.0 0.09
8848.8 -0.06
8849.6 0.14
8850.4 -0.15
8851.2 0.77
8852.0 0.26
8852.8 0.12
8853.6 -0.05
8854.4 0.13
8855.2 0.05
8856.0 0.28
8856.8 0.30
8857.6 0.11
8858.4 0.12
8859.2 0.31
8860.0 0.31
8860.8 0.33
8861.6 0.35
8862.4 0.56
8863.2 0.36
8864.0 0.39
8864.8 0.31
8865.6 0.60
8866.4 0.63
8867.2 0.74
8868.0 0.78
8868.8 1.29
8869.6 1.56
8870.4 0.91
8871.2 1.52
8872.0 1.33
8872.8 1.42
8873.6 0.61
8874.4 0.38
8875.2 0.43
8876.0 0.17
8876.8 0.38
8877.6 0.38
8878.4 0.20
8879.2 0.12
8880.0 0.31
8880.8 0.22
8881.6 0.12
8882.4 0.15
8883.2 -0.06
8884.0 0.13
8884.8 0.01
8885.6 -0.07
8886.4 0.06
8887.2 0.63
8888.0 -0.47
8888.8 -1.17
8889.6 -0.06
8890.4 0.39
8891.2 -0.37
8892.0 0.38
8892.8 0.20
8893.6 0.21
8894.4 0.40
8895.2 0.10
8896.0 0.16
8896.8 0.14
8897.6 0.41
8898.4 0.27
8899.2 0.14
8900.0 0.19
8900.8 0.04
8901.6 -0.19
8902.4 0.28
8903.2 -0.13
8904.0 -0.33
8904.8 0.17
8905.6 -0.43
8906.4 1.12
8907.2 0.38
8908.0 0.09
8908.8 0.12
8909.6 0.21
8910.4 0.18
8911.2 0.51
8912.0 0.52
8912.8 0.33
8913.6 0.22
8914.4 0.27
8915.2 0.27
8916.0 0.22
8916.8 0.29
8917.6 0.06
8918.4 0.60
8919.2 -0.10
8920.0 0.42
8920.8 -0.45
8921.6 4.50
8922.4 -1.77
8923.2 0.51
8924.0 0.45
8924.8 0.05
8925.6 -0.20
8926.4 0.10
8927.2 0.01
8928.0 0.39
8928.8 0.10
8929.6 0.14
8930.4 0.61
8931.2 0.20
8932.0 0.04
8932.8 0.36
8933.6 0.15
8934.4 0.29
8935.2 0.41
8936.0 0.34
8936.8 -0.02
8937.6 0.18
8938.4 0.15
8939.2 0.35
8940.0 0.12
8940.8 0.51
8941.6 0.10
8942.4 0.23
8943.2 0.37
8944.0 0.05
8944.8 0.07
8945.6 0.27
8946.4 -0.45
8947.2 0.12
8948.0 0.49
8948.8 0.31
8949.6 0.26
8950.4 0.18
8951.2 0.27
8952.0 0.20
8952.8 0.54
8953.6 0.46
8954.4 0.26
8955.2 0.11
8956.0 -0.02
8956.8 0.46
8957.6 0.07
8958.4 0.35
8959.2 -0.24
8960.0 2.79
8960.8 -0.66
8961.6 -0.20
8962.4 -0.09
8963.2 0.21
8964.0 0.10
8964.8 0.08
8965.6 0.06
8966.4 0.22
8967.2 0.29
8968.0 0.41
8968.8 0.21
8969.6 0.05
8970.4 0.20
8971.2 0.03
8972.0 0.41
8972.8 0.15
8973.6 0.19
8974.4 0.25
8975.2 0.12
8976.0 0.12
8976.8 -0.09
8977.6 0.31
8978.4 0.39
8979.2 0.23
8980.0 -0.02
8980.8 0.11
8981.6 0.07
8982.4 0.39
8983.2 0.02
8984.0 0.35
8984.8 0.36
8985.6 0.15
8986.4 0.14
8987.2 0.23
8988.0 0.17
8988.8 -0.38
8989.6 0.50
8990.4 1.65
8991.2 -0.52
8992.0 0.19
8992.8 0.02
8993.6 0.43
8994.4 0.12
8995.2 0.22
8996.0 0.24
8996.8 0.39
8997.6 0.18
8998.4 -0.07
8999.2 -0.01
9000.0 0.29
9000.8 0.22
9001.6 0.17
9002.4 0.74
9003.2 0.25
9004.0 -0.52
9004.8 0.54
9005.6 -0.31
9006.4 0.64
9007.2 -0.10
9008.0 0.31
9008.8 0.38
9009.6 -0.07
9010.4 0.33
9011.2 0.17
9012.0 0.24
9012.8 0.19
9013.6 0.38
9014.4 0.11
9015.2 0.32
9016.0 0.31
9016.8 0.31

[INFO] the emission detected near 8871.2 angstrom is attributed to H-beta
